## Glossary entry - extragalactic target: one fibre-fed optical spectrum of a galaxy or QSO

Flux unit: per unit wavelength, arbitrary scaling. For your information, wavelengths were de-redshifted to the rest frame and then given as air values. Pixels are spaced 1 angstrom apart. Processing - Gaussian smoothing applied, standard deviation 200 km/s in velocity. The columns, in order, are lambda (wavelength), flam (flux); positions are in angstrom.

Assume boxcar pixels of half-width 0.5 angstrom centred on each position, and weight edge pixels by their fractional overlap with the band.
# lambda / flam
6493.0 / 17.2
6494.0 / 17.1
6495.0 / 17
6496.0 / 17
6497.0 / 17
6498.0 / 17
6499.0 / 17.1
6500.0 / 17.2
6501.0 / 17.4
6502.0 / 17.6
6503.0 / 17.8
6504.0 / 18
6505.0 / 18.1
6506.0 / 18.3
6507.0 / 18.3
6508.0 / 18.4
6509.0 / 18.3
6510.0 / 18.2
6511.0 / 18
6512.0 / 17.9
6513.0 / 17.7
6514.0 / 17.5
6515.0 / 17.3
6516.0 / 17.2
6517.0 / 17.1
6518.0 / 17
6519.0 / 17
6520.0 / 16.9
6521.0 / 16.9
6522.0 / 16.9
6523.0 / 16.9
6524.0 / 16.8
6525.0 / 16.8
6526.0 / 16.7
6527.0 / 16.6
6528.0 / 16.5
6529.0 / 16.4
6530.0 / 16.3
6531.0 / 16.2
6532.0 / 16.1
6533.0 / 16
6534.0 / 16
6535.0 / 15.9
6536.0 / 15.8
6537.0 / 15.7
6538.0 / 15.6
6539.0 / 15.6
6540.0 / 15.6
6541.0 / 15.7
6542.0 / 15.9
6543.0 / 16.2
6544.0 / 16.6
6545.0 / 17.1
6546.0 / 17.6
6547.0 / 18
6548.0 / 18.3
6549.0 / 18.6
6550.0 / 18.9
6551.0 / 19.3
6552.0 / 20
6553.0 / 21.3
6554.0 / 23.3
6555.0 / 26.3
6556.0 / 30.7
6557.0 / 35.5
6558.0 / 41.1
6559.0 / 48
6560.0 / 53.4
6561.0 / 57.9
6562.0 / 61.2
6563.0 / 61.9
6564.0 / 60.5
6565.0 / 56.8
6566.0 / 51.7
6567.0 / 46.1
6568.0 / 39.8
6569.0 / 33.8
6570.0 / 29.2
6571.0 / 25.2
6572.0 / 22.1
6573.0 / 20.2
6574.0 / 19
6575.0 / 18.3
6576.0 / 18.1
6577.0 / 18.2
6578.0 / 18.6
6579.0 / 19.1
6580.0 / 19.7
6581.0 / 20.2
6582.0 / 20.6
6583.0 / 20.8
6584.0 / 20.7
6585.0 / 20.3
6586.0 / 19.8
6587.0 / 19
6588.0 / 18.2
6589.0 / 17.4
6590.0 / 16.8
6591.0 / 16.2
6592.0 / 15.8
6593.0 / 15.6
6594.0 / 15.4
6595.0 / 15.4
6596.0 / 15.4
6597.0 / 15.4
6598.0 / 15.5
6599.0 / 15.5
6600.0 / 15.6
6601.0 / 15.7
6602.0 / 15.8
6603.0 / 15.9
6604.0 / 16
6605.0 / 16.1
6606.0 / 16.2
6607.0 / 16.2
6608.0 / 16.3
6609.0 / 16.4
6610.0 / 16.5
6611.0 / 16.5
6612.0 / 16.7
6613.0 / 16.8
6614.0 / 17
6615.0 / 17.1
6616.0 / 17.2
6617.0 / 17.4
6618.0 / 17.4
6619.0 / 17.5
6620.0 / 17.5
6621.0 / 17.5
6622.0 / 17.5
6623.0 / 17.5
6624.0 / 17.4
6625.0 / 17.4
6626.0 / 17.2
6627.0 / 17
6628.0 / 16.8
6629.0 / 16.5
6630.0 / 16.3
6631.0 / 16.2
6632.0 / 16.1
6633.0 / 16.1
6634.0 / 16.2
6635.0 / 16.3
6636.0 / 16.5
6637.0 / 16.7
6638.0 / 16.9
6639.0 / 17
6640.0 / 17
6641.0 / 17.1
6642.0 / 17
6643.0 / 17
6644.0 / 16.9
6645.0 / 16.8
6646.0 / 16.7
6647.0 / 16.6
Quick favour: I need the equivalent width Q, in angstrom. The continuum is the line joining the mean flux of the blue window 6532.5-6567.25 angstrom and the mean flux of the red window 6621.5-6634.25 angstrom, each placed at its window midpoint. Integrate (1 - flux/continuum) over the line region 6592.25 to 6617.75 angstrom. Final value 5.1 angstrom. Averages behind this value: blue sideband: 28.9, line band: 16.2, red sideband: 16.8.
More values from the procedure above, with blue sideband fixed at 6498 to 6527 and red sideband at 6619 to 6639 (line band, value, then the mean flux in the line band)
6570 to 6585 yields -2.86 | 20.4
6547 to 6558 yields -4.18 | 23.8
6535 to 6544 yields 0.78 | 15.8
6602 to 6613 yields 0.44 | 16.3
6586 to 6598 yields 0.36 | 16.5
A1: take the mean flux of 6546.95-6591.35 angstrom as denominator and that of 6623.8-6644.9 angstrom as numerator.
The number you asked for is 0.6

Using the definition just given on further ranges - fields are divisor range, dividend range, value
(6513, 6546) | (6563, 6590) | 1.64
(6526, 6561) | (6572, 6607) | 0.82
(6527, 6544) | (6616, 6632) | 1.07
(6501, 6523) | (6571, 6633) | 0.99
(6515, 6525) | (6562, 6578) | 2.06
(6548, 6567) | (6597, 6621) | 0.42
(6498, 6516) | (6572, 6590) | 1.09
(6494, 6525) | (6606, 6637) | 0.96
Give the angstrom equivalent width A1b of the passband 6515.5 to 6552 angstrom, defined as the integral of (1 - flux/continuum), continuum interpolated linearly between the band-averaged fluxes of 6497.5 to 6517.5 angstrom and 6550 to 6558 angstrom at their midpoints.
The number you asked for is 8.9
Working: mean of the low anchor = 17.7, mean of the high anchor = 25.8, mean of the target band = 16.8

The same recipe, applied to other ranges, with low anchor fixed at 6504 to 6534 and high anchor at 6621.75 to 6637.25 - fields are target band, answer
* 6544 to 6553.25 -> -0.8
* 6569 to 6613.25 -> -3.2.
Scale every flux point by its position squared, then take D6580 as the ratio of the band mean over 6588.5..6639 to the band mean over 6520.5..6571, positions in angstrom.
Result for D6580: 0.64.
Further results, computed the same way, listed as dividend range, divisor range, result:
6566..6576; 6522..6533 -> 1.77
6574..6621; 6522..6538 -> 1.08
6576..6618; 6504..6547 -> 1.04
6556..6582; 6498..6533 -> 2.09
